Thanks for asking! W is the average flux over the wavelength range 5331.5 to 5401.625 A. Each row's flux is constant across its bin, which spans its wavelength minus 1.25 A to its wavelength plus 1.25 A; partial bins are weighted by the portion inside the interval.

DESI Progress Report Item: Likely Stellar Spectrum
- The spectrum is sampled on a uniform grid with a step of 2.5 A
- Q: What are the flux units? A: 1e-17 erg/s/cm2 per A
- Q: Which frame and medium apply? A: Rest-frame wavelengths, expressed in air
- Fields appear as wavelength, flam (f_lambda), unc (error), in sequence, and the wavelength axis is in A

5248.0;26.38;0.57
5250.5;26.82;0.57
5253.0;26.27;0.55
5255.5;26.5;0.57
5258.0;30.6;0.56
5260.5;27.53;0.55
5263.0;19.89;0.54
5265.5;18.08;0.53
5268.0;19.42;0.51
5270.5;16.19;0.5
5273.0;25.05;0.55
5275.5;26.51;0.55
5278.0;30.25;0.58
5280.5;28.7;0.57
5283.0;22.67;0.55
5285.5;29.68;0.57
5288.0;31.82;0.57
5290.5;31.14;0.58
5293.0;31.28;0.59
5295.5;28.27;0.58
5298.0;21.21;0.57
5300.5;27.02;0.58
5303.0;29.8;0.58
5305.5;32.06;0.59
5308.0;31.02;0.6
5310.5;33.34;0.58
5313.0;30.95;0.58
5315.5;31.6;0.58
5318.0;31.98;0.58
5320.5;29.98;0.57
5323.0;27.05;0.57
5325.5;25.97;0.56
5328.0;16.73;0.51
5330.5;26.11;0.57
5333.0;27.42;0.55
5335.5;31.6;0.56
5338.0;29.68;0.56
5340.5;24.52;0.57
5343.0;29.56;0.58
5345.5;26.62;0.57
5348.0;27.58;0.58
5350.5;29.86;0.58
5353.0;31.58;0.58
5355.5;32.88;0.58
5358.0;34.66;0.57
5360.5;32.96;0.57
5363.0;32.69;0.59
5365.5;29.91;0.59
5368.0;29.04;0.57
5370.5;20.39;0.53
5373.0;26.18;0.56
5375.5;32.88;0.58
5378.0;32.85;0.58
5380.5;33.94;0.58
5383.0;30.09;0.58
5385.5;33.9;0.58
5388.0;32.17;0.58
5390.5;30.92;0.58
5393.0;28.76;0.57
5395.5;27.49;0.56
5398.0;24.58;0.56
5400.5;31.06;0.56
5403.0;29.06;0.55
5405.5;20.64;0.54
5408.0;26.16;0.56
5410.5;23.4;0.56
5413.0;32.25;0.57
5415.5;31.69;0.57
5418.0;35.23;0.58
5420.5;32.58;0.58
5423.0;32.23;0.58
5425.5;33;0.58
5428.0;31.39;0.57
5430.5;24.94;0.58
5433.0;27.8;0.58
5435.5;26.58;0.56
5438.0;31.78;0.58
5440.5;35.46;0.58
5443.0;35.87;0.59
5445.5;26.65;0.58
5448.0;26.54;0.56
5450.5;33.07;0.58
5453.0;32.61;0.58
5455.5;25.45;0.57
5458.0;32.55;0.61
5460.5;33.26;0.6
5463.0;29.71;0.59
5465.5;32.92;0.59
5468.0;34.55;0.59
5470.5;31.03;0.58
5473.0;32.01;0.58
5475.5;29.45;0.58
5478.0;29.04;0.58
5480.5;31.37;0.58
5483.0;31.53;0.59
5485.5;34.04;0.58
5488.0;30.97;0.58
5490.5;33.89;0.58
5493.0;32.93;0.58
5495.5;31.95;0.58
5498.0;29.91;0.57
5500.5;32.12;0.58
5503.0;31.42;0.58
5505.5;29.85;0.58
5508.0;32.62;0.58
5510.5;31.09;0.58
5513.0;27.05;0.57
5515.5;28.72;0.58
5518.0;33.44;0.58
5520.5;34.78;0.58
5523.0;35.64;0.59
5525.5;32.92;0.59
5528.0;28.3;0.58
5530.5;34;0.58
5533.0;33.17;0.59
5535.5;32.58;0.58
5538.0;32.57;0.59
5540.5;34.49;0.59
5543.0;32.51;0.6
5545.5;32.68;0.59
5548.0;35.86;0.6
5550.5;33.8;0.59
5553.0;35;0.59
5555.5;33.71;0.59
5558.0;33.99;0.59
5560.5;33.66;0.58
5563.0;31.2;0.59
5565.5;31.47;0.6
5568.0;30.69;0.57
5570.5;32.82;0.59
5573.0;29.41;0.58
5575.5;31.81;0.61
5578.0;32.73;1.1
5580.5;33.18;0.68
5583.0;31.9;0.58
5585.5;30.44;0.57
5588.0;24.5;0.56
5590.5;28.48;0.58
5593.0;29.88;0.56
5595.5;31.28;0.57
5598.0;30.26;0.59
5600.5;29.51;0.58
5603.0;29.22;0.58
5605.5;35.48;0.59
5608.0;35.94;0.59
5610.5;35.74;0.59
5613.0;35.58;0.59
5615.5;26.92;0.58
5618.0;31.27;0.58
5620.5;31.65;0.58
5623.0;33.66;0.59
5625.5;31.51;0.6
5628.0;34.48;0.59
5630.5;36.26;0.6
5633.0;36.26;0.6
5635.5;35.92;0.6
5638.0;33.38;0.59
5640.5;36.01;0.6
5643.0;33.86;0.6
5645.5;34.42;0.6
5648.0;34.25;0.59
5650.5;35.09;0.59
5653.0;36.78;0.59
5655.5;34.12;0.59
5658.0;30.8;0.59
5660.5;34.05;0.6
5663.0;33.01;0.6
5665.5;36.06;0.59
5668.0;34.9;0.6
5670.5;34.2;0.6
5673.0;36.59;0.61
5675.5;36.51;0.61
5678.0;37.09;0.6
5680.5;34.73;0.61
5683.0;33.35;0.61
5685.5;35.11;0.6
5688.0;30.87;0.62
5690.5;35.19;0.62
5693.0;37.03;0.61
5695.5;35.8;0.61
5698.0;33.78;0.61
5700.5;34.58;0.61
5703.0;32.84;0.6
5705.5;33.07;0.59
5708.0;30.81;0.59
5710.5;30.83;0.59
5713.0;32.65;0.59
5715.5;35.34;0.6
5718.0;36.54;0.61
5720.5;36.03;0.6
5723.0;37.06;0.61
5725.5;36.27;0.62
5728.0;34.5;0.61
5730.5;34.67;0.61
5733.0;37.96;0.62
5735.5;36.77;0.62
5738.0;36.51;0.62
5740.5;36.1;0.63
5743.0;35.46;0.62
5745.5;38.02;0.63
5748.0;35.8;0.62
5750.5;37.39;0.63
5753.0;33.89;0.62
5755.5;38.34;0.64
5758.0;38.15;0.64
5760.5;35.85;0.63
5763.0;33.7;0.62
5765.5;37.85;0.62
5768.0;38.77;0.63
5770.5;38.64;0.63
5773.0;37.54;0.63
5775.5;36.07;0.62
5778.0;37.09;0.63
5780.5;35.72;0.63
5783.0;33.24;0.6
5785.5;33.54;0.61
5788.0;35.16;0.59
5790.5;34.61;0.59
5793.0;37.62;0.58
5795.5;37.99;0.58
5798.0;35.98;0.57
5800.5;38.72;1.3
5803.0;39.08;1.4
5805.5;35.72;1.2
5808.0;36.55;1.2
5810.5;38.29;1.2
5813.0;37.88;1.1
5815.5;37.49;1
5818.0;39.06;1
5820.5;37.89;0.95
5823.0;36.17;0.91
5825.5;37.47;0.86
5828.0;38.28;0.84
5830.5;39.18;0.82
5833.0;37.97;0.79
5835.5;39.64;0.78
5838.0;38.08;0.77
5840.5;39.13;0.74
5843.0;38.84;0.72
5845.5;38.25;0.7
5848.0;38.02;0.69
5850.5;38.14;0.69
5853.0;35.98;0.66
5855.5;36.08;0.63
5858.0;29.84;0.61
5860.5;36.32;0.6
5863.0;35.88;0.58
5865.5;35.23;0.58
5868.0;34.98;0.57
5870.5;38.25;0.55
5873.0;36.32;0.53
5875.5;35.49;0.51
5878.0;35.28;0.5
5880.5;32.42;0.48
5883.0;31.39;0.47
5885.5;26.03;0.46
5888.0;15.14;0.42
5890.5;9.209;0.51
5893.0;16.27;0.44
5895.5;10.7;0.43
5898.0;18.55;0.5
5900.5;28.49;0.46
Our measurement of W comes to 29.8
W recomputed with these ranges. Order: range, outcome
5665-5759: 35.3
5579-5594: 29.8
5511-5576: 32.5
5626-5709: 34.6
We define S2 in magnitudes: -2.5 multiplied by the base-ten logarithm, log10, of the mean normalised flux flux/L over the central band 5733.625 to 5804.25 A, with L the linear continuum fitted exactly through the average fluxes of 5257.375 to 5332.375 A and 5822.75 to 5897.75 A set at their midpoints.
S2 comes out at -0.15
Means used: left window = 27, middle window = 36.6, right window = 32.8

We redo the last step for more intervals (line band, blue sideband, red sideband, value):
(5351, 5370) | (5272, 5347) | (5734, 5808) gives -0.08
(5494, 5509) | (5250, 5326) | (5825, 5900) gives -0.08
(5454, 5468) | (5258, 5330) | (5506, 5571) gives -0.01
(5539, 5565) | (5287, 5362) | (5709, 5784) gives -0.02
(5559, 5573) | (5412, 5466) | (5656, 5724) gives 0.03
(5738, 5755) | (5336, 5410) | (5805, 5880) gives -0.02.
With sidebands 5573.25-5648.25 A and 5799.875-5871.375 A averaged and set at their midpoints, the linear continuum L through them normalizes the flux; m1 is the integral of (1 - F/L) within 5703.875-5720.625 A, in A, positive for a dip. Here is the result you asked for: 0.6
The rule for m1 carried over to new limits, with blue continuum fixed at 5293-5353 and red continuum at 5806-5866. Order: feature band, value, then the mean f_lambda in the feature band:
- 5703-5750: 0.28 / 35.2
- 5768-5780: -0.38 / 37.4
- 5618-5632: 0.12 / 33.4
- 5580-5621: 2.50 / 31.2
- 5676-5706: 0.22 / 34.5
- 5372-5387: -1.21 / 31.7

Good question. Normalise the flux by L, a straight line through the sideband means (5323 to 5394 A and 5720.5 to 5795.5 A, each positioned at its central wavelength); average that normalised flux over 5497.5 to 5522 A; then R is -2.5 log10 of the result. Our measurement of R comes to 0.027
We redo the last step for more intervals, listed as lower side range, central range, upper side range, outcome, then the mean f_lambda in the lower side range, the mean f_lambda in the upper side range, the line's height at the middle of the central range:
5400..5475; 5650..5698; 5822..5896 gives -0.091 mag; 30.4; 33.2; 32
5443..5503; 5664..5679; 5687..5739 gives -0.052 mag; 31.3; 34.7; 34.1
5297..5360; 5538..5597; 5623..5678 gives 0.041 mag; 28.9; 34.7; 33.2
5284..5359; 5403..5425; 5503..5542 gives 0.039 mag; 29.1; 32.1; 30.4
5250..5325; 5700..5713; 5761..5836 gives 0.096 mag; 27.4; 37.1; 35.3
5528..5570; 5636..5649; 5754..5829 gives 0.002 mag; 33.1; 36.9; 34.6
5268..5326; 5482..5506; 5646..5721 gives -0.019 mag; 28.3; 34.4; 31.4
